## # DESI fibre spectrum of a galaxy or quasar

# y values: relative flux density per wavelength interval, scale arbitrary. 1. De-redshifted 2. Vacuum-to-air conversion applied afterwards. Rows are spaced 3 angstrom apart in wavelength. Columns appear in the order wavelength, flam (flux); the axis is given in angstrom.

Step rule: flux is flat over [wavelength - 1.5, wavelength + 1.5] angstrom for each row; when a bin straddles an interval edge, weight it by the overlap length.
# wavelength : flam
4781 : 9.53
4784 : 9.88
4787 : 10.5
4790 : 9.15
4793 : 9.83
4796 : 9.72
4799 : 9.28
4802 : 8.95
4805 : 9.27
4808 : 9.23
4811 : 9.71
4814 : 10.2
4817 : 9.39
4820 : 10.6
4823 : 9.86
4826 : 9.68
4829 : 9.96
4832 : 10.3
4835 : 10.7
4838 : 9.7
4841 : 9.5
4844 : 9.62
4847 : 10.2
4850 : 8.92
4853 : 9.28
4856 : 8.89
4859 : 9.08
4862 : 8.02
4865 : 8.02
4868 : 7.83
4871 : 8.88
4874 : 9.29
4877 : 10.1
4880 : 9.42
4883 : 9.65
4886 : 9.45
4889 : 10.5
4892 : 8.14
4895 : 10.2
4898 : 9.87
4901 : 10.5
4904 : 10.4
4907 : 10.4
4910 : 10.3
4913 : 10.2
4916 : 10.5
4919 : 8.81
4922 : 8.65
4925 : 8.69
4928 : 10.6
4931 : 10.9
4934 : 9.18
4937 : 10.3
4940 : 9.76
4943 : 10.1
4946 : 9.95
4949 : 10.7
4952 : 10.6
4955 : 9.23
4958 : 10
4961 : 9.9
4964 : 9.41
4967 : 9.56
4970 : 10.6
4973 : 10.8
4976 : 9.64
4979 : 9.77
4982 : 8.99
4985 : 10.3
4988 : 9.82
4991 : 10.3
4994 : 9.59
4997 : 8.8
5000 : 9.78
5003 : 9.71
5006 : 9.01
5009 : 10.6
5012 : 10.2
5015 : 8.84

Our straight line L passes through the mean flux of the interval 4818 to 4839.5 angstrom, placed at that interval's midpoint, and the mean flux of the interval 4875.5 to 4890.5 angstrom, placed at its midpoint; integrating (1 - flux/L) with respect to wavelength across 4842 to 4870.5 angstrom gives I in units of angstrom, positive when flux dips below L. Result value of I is 3.1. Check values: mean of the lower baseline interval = 10.1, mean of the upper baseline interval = 9.82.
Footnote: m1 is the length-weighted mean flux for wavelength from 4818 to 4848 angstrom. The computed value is 10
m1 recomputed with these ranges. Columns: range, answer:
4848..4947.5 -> 9.54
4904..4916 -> 10.3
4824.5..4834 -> 10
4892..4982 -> 9.94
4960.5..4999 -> 9.8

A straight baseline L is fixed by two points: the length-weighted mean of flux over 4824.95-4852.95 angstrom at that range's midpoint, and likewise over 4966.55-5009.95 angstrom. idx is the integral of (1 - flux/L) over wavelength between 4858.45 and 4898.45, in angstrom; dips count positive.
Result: 2.67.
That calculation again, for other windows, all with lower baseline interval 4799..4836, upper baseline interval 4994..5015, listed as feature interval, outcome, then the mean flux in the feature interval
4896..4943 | -1.2 angstrom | 9.95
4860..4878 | 2.0 angstrom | 8.66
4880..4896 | 0.3 angstrom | 9.55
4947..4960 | -0.6 angstrom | 10.1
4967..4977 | -0.6 angstrom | 10.3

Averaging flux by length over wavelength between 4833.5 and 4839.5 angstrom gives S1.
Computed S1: 10.2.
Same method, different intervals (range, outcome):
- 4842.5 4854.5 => 9.51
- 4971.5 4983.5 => 9.8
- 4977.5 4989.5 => 9.72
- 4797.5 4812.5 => 9.29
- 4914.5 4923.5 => 9.32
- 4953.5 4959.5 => 9.62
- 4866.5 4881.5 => 9.1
